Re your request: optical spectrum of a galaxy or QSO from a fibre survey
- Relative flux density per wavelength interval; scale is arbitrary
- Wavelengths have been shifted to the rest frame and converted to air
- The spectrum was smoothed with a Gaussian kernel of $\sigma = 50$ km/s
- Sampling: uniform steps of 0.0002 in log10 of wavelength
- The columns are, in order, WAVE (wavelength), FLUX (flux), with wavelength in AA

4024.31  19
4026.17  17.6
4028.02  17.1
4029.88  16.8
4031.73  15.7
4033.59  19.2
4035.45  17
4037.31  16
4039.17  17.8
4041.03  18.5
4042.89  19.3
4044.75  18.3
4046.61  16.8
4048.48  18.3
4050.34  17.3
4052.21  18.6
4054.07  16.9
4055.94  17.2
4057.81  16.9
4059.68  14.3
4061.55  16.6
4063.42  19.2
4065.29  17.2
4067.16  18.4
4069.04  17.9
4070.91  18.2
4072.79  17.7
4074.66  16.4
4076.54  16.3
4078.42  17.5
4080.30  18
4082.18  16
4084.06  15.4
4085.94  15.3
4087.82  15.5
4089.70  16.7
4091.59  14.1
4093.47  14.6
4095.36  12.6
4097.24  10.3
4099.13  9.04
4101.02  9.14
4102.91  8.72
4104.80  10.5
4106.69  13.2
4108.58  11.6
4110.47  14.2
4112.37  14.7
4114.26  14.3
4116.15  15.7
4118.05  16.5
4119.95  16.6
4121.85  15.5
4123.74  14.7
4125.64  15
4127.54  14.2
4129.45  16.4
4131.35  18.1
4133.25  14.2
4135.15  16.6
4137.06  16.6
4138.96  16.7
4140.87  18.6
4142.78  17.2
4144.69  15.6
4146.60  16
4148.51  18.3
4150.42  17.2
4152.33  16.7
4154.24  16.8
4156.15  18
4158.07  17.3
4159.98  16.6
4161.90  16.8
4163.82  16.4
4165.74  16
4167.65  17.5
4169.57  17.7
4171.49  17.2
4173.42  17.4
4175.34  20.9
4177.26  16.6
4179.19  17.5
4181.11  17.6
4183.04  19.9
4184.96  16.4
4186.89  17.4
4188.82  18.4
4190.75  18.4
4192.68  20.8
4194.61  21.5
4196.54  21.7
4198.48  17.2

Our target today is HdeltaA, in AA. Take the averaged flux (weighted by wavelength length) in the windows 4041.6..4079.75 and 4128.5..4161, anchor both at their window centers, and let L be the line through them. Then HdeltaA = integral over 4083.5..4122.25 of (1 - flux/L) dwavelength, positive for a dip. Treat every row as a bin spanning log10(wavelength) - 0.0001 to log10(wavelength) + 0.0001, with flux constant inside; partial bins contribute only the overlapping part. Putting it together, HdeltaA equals 8.32 AA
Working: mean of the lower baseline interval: 17.5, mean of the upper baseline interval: 16.9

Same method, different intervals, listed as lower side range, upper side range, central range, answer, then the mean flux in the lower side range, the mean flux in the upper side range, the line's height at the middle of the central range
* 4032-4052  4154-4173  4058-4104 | 6.16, 17.8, 17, 17.6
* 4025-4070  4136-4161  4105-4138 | 3.99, 17.5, 17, 17.2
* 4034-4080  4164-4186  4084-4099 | 3.05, 17.5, 17.7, 17.5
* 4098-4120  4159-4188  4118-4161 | -4.56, 12.7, 17.5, 14.9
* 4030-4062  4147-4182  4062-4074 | -0.46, 17.3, 17.3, 17.3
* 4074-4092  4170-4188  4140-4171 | 0.73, 16.2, 17.9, 17.5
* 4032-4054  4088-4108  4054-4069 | -1.24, 17.8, 12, 15.9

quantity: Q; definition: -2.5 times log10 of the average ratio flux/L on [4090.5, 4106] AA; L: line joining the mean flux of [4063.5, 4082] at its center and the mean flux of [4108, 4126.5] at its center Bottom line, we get 0.39 mag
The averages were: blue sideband 17.5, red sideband 14.9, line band 11.2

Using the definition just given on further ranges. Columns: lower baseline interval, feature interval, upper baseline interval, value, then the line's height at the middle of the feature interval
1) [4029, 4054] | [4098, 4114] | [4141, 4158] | 0.44 mag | 17.3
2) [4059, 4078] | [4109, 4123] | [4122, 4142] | 0.08 mag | 16.4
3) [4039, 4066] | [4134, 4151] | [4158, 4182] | 0.03 mag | 17.4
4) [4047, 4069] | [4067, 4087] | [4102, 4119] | -0.07 mag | 15.9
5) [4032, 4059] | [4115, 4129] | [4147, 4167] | 0.12 mag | 17.2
